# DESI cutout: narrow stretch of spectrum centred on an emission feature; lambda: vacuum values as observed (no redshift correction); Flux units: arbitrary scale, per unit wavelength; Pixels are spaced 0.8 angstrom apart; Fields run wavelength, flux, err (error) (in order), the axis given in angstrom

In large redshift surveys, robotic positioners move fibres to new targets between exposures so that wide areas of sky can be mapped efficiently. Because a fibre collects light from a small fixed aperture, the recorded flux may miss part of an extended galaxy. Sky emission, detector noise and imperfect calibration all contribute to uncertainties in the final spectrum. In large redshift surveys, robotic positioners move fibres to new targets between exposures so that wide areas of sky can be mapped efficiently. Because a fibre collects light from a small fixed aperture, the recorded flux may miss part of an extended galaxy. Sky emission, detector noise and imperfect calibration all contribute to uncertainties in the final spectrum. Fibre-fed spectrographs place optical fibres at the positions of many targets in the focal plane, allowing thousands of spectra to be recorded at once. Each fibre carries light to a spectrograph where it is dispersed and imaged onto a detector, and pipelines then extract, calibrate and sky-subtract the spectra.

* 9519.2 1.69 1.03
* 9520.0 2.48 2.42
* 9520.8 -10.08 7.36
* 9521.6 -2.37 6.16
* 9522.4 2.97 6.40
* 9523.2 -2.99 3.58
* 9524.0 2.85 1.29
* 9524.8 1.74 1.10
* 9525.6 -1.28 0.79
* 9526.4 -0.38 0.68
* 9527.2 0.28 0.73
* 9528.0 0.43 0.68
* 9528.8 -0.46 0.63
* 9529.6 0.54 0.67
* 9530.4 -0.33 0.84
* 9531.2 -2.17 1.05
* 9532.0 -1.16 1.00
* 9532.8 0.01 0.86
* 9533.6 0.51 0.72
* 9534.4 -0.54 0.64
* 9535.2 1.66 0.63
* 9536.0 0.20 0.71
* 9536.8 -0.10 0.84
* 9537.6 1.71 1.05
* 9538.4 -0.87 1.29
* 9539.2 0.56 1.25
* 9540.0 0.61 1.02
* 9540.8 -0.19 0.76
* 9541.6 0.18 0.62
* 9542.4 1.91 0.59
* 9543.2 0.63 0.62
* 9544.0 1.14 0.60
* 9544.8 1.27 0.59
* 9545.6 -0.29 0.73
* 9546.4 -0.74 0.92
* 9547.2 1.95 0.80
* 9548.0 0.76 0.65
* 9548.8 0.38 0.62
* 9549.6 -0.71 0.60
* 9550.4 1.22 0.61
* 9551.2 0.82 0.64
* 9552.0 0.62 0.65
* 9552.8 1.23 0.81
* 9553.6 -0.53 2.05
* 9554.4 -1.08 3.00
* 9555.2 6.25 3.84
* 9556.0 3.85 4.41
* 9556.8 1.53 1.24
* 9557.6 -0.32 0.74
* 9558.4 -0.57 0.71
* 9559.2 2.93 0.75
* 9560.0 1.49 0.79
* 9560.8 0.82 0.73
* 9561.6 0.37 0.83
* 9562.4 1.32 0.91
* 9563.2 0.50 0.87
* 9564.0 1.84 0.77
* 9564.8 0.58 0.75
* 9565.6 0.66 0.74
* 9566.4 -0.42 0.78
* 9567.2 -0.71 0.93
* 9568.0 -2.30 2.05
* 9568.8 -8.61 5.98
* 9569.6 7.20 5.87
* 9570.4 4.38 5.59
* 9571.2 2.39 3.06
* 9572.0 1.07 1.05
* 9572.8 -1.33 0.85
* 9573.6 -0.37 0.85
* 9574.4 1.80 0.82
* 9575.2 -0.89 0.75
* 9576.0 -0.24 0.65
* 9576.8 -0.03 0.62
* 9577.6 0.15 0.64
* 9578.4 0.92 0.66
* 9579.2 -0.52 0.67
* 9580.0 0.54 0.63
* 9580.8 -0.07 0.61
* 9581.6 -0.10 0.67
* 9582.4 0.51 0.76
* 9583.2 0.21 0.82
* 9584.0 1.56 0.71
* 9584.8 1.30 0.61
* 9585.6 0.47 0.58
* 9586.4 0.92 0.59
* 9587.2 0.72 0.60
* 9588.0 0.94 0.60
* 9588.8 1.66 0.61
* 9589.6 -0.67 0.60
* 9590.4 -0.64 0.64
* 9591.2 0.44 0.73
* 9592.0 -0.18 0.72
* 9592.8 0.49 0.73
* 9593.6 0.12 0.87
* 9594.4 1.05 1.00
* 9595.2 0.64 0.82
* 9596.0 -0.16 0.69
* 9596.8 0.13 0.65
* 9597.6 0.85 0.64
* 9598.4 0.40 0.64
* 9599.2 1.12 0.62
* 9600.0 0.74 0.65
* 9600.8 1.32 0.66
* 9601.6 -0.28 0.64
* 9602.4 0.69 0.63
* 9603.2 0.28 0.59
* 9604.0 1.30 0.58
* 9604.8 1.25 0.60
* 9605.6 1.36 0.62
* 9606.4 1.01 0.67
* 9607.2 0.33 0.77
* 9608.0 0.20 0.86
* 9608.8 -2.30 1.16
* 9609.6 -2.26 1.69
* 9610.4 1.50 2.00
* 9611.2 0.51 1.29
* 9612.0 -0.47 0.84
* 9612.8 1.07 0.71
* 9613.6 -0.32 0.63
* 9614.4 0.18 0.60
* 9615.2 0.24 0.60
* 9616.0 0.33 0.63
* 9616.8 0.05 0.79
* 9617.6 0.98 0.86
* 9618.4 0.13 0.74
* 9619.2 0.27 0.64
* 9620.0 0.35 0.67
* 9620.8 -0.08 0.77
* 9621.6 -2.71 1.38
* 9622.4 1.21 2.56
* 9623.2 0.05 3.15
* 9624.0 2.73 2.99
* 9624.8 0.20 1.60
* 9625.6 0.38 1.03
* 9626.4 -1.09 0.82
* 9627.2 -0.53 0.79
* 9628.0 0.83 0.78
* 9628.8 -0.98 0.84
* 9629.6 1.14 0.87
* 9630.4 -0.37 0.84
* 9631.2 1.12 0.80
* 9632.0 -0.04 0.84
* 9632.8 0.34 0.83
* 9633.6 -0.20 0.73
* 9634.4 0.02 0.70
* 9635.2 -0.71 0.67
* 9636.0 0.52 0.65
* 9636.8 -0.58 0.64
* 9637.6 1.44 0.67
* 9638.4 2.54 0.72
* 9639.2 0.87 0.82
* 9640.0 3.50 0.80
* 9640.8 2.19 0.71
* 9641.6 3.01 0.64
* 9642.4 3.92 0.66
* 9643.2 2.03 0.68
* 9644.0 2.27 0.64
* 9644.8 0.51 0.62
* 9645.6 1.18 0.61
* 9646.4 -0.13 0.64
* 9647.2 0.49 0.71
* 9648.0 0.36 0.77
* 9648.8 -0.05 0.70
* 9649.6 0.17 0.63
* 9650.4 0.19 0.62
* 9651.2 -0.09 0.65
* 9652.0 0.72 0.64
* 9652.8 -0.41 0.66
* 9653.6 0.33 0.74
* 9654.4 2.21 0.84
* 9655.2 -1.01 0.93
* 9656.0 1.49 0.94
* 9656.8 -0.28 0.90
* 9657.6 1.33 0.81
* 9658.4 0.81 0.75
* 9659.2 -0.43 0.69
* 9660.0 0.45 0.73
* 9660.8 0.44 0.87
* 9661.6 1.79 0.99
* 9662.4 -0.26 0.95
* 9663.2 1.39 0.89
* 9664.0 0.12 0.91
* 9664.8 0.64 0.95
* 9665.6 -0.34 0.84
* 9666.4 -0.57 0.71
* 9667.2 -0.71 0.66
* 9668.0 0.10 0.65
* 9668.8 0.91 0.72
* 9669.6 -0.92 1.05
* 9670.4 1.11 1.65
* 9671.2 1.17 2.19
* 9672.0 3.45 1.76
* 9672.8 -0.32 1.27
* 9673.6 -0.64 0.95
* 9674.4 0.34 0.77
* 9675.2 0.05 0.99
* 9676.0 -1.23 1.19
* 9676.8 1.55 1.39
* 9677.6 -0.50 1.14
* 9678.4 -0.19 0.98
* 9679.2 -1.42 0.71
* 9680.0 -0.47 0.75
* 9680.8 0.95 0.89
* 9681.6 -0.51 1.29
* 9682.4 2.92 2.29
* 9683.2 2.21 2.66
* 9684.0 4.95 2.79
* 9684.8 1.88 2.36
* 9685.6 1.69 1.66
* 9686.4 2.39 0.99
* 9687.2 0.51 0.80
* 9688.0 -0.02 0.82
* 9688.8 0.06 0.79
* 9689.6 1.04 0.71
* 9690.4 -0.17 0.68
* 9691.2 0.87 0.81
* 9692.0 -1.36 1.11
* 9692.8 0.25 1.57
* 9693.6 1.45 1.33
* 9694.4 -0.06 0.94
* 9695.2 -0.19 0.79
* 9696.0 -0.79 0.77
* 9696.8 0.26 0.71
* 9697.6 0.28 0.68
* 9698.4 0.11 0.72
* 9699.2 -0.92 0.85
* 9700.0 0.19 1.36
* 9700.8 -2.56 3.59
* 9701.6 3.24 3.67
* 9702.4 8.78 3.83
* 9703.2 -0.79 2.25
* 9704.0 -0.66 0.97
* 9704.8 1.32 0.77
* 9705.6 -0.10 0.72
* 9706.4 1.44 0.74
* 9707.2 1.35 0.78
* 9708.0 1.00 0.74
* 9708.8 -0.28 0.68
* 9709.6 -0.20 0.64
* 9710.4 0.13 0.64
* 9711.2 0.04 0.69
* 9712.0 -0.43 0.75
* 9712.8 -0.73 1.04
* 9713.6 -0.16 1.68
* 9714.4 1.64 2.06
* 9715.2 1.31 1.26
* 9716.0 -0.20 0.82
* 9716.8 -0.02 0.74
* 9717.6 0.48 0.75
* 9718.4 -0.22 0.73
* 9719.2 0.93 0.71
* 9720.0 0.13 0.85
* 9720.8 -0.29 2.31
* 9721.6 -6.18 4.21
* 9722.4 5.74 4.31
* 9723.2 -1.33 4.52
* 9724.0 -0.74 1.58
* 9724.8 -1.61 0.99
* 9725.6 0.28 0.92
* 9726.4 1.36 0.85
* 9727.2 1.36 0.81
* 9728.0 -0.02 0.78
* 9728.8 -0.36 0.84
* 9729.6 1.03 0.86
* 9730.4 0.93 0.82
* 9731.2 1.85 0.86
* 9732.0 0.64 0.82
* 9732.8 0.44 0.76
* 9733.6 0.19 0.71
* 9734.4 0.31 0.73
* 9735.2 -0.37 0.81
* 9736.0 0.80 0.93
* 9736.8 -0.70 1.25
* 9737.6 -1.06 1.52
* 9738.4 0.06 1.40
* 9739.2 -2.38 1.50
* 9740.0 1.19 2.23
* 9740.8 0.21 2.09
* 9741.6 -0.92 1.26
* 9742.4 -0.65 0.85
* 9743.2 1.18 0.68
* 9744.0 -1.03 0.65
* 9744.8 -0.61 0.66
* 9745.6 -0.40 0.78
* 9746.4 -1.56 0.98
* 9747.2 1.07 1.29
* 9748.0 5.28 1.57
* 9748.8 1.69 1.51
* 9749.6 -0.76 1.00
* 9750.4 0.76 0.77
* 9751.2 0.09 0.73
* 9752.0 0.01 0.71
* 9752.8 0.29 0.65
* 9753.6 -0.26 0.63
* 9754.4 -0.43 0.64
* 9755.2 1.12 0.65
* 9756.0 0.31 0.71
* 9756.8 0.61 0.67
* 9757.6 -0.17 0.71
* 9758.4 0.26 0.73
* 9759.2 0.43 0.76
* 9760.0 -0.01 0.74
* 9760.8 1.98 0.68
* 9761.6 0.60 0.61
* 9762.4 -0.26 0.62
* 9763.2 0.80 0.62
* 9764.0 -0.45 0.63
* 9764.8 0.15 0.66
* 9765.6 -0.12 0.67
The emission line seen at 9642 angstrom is Hbeta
